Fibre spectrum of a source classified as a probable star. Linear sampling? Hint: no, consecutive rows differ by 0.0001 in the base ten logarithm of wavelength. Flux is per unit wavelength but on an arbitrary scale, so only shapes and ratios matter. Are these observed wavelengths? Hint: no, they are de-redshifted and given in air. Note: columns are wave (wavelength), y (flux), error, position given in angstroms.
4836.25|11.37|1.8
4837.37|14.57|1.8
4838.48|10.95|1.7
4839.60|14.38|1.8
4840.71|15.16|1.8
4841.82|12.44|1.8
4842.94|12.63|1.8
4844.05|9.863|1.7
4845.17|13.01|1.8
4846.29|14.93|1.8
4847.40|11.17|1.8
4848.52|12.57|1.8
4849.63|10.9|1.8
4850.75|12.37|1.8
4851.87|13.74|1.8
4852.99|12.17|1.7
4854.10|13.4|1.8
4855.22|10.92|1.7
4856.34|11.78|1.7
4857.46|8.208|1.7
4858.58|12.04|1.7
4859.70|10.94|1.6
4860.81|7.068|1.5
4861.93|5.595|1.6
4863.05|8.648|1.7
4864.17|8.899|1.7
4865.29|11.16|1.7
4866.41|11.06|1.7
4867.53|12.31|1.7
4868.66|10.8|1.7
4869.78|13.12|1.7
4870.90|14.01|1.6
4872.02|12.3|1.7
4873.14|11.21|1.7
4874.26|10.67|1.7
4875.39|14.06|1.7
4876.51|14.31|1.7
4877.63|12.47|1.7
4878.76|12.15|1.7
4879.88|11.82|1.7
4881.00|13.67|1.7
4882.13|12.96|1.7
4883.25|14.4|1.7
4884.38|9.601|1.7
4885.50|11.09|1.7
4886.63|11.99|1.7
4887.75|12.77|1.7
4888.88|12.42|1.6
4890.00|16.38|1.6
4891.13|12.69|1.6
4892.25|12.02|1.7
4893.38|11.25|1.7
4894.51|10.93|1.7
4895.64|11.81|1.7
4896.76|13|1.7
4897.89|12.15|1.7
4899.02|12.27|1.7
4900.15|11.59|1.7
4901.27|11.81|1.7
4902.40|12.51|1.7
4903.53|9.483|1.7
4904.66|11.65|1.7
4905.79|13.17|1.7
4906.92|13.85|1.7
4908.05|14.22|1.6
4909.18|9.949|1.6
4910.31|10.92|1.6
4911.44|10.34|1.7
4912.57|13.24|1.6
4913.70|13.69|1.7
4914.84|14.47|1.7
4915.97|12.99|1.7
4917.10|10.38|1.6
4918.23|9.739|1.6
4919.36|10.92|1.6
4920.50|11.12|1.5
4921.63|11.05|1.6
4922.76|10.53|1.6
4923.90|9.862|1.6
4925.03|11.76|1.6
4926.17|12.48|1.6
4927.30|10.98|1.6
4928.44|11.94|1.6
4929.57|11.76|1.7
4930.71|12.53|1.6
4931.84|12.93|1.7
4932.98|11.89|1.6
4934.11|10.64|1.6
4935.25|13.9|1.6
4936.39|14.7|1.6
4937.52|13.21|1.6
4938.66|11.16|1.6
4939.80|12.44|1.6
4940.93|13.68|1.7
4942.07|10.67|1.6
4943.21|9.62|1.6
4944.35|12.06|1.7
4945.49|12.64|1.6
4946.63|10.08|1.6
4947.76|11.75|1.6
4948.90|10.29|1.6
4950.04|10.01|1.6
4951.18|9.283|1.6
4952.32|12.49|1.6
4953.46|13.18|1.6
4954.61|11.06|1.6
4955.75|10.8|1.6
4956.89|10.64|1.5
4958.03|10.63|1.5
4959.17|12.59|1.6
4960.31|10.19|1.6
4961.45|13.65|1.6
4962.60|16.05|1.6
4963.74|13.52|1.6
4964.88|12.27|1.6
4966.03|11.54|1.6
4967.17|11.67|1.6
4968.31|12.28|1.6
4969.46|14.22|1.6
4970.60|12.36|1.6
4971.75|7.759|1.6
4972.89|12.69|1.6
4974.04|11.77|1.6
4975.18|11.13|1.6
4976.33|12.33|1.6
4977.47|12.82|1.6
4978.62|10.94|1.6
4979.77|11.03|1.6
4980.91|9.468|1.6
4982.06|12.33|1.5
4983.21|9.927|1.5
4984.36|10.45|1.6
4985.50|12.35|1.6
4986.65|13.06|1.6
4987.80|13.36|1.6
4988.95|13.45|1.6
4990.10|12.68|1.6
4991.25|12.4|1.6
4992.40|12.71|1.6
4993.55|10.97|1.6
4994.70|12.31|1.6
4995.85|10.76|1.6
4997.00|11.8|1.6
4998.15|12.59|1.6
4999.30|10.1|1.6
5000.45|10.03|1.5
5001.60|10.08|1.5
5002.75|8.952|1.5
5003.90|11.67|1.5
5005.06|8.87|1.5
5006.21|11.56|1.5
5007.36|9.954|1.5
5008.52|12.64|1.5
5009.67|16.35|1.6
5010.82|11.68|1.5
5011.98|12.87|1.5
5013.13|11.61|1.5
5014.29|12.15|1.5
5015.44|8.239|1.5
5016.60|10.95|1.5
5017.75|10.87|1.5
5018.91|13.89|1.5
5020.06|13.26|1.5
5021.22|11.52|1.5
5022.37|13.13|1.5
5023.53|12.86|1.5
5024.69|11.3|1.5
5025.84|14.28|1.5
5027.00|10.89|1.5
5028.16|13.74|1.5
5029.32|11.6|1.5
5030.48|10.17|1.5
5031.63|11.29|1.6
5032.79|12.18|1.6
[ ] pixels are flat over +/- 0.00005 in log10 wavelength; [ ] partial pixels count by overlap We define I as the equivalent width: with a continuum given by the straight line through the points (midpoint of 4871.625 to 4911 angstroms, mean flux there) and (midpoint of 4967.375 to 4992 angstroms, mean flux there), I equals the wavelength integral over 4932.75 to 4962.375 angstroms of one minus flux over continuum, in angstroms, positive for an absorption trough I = 0.7 angstroms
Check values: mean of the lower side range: 12.3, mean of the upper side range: 11.8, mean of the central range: 11.7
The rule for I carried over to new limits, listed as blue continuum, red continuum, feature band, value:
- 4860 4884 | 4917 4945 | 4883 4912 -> -1.1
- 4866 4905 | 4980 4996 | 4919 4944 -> 0.6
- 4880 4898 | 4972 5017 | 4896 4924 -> 1.0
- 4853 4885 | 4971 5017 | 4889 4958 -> -2.3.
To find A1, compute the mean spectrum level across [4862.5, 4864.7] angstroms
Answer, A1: 8.77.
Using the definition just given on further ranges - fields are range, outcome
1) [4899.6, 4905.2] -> 11.4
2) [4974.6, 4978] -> 12.1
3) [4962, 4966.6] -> 13.3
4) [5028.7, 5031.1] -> 11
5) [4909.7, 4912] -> 10.6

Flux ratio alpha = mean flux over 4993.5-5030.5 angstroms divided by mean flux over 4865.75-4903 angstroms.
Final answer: 0.94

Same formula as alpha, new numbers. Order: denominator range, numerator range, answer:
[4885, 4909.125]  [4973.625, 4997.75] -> 0.96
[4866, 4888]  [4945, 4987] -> 0.94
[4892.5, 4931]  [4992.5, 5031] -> 0.99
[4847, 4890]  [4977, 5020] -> 0.99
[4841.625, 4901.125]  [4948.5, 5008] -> 0.98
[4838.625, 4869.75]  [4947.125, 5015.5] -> 1.02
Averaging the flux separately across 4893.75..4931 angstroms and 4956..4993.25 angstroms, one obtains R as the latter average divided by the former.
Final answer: 1.02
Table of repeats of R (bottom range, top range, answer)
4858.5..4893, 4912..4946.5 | 1.02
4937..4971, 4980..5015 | 0.98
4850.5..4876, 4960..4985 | 1.06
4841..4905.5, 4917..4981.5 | 0.99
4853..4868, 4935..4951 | 1.15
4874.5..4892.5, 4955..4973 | 0.94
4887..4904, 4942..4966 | 0.95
